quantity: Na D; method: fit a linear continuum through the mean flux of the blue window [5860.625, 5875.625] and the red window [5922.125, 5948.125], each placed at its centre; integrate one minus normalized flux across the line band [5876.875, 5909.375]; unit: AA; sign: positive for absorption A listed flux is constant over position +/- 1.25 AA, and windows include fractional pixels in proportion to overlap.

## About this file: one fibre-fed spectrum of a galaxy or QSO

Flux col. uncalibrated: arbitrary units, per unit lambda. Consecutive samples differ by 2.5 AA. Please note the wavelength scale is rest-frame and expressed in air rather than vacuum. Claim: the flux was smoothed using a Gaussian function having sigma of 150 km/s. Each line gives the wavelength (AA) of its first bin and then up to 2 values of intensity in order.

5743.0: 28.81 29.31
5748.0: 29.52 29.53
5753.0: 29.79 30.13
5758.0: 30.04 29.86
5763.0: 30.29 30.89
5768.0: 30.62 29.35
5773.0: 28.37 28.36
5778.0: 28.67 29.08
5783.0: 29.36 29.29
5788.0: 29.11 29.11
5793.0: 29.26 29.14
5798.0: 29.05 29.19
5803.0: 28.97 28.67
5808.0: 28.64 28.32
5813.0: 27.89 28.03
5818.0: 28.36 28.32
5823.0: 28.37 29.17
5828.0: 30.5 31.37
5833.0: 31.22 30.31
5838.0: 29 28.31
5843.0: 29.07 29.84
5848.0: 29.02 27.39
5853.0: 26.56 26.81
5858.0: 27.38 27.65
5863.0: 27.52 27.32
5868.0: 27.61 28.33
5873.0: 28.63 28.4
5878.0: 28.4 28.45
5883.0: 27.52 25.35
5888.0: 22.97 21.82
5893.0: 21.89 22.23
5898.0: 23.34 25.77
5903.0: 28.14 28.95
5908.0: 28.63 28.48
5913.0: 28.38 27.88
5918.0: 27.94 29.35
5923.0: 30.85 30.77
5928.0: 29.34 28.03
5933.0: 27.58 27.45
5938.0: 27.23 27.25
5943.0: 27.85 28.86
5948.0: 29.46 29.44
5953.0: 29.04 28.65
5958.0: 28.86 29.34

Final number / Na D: 2.9 AA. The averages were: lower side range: 27.9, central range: 25.7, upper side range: 28.5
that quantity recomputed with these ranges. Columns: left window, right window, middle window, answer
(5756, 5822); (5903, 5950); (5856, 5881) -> 0.76 AA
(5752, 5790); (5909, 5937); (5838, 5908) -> 5.02 AA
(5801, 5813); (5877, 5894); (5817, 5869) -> -3.04 AA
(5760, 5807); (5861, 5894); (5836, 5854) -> -0.70 AA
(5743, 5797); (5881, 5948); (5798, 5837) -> -0.63 AA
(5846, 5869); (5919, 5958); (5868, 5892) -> 1.05 AA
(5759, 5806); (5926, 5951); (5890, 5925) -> 1.97 AA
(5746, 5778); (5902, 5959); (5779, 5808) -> 0.39 AA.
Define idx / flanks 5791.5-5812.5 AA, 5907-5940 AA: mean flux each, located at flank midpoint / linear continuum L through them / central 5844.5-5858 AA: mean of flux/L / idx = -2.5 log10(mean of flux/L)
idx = 0.035 mag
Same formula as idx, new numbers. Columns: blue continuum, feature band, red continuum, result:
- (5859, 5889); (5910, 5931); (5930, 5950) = -0.05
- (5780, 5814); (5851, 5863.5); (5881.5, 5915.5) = -0.01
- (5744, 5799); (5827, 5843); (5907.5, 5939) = -0.03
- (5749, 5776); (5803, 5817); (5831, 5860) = 0.03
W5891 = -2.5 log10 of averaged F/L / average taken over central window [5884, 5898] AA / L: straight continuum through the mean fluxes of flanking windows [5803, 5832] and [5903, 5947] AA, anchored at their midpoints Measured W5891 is 0.239 mag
